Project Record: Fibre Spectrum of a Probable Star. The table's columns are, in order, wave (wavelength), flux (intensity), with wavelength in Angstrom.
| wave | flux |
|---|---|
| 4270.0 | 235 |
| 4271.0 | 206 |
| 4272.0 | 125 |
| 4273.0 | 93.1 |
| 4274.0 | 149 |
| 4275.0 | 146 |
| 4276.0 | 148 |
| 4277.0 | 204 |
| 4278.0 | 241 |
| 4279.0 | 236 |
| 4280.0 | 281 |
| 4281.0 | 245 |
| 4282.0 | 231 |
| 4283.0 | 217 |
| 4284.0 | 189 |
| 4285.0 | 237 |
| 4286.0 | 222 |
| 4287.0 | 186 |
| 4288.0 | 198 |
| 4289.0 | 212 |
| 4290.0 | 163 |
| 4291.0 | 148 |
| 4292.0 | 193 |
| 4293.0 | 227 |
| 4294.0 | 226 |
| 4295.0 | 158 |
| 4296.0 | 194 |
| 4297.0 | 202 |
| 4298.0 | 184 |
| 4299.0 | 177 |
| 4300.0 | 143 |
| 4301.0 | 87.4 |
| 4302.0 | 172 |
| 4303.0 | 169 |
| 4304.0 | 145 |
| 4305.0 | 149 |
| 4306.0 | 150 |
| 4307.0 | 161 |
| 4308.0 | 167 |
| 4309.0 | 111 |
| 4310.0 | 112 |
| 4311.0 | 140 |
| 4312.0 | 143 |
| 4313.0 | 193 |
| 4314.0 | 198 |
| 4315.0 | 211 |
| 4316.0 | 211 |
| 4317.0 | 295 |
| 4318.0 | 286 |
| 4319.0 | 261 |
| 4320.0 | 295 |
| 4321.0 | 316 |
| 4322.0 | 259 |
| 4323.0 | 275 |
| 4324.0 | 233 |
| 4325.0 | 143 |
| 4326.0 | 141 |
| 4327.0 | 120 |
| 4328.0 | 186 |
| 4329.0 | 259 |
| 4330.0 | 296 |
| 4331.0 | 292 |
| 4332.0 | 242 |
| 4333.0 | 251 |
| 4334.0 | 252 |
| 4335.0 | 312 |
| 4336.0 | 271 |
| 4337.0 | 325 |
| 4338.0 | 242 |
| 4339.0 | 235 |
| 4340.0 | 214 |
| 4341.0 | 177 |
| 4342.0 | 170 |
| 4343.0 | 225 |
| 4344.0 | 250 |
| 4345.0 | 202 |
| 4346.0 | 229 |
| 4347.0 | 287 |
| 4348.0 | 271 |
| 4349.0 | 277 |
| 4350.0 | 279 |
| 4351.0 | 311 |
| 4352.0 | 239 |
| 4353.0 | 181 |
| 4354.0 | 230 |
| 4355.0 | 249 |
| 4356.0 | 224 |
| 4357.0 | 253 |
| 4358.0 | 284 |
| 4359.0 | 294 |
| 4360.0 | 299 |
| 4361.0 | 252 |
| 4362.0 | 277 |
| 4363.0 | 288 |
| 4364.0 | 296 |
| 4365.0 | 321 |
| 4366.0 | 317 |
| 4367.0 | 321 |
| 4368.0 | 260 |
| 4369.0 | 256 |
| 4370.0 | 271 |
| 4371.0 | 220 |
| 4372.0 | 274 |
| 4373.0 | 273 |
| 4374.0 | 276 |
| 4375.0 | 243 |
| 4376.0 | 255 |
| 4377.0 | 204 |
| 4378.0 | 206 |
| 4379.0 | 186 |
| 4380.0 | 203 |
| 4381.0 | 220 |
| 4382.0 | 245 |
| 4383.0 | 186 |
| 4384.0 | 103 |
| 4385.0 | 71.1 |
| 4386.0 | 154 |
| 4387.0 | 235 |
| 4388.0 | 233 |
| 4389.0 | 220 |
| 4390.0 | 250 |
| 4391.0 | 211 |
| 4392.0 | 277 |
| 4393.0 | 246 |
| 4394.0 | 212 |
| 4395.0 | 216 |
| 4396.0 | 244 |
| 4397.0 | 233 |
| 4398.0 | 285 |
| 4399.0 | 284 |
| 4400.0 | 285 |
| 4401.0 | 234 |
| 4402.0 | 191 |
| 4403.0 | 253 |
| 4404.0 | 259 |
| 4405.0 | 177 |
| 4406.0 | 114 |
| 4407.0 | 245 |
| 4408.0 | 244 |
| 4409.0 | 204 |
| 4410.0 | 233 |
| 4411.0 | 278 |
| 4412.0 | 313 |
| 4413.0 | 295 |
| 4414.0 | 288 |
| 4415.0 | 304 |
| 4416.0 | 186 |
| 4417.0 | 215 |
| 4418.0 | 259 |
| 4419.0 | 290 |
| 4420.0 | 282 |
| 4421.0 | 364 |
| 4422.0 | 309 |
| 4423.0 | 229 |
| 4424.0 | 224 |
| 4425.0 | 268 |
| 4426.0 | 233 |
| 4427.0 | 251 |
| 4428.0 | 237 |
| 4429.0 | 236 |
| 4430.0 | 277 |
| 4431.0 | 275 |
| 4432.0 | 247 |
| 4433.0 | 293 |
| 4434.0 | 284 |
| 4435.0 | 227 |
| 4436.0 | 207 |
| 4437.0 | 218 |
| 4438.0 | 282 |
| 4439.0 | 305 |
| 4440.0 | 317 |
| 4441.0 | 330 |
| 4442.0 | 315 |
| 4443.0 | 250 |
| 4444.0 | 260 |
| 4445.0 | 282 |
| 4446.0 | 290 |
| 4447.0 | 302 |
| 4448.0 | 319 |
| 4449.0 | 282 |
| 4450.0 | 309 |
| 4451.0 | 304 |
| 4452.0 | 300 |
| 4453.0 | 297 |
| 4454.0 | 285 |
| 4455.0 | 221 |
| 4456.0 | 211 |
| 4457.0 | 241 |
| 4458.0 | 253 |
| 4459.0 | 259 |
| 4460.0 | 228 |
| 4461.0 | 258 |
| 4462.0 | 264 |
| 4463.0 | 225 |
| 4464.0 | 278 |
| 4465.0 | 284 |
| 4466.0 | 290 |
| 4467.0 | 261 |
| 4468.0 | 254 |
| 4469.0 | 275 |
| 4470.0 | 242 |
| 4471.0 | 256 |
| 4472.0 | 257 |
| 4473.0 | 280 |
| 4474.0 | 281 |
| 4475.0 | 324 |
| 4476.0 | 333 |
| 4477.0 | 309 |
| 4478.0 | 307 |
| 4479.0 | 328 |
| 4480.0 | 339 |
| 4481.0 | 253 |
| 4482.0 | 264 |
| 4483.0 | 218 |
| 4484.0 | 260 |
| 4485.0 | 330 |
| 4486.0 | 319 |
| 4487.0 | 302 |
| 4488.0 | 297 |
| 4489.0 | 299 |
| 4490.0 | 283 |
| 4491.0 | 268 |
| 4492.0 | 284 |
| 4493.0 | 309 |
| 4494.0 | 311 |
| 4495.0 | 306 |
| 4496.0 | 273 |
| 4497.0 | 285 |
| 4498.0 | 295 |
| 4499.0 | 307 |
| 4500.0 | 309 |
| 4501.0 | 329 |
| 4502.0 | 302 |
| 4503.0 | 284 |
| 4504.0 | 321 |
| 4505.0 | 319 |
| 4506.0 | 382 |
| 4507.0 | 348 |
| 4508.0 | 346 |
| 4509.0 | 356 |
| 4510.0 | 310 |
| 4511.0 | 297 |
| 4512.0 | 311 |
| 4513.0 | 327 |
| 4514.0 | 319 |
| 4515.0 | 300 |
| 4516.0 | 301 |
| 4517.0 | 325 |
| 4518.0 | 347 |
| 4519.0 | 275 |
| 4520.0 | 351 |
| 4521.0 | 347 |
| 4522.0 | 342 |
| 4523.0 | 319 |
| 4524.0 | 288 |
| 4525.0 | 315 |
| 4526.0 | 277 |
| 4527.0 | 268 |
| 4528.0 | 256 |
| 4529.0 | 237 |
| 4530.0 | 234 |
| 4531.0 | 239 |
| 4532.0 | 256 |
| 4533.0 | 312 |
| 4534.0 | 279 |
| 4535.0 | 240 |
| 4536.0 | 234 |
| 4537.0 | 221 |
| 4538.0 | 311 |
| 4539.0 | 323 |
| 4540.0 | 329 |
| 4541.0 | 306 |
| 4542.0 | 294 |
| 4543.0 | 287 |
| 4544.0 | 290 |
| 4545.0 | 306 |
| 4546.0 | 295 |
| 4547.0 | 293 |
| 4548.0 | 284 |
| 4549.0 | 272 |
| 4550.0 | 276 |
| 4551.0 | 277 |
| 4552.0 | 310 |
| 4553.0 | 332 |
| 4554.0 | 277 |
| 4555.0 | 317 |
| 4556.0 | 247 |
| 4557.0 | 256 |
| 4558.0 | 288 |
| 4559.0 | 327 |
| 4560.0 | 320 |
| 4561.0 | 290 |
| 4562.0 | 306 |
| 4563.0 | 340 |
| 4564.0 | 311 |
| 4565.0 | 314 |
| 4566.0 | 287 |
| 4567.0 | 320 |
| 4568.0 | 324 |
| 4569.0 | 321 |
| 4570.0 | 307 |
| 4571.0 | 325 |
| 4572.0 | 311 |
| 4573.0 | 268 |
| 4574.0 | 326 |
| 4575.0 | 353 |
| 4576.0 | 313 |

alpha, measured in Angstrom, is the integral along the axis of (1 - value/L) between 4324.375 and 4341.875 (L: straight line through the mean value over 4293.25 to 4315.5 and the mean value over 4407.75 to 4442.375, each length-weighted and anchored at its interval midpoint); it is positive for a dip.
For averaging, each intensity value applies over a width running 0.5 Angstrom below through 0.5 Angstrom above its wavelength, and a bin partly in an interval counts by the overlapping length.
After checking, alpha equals -4.0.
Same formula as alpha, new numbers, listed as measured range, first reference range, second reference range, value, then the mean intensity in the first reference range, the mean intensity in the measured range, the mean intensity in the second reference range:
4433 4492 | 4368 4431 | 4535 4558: -4.2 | 239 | 278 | 287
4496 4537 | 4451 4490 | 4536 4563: -2.1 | 276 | 301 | 293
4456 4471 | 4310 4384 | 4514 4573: 1.0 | 243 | 256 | 295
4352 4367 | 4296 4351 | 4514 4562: -2.7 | 215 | 270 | 291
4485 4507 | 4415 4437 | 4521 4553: -2.5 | 257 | 306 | 285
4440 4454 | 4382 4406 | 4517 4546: -2.9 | 218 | 296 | 289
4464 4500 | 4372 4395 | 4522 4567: -3.9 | 215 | 288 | 288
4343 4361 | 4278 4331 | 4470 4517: -2.3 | 200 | 255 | 303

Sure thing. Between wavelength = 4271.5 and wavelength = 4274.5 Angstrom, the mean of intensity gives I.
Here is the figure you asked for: 122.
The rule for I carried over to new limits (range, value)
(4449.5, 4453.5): 302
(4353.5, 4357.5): 239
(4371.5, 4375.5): 266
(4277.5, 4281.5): 251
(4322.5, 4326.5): 198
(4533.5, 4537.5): 244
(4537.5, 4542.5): 313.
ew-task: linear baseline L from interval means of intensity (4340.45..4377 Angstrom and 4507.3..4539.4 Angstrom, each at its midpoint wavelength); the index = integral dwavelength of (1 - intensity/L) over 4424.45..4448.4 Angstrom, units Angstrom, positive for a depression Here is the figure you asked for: 0.5 Angstrom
